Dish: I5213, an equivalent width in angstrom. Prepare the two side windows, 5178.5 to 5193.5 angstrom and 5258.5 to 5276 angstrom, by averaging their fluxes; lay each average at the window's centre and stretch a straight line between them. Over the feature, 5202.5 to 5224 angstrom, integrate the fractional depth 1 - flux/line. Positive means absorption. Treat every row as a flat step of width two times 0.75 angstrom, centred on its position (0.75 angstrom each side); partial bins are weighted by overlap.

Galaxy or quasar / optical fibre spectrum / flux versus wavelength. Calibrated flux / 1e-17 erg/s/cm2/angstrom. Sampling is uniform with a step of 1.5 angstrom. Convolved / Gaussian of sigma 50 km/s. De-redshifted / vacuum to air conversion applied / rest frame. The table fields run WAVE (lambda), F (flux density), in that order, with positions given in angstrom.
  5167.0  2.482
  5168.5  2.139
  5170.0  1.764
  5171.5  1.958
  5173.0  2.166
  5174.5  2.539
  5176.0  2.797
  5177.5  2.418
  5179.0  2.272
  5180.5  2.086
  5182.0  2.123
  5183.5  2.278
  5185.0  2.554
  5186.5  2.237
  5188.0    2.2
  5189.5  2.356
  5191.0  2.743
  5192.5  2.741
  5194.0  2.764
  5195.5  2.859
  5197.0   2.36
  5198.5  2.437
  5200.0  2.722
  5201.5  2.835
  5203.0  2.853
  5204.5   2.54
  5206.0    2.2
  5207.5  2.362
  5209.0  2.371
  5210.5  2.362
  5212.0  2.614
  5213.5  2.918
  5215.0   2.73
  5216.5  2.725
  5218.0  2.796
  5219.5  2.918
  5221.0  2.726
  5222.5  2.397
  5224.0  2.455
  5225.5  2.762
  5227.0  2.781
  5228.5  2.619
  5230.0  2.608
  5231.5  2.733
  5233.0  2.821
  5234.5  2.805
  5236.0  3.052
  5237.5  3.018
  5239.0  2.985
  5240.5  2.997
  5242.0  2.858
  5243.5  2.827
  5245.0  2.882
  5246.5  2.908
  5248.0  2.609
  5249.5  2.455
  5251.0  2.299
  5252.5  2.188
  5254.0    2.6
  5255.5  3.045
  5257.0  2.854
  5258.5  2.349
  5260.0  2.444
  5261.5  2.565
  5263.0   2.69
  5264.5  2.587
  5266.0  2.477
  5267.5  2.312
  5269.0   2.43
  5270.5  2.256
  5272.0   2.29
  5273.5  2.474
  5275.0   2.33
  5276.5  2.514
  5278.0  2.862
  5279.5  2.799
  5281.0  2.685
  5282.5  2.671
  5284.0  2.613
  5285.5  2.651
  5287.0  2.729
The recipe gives -1.88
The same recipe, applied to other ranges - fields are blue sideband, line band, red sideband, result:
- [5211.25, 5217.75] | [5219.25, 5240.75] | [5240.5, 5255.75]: -0.45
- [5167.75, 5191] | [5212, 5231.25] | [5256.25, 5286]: -2.43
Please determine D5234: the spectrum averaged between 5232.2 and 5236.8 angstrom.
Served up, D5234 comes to 2.89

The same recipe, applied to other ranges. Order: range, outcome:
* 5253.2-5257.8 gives 2.82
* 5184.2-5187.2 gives 2.4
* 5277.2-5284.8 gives 2.72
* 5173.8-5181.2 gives 2.42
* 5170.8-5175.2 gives 2.22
